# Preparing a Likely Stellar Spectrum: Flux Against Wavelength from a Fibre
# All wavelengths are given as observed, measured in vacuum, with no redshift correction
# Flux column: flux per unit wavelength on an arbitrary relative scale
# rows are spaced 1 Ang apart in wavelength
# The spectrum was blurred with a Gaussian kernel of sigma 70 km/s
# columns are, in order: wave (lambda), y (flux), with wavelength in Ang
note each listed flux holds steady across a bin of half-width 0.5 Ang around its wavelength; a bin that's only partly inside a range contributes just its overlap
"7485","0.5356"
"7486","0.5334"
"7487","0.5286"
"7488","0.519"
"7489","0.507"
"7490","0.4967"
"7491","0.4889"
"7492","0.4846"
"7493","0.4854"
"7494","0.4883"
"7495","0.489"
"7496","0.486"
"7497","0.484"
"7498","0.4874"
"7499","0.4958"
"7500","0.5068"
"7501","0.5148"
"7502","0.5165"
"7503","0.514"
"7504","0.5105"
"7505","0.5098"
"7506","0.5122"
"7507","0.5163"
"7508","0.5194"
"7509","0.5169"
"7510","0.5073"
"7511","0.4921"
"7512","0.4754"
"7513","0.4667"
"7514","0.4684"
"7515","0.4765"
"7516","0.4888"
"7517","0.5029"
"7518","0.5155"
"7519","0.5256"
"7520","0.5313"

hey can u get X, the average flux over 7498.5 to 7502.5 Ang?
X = 0.508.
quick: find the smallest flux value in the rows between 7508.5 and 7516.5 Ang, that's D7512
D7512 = 0.4667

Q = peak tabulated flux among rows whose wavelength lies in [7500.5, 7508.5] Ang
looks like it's 0.5194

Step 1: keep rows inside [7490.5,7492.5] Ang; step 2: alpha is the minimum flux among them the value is 0.4846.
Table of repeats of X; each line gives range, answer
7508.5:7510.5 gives 0.512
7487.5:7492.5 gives 0.499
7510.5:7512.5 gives 0.484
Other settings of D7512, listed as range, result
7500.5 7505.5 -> 0.5098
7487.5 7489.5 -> 0.507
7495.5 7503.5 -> 0.484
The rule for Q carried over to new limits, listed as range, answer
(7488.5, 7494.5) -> 0.507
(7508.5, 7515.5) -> 0.5169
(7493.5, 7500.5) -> 0.5068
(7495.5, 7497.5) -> 0.486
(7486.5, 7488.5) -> 0.5286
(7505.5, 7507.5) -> 0.5163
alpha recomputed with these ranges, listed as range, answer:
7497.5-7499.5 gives 0.4874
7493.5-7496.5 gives 0.486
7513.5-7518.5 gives 0.4684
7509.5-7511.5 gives 0.4921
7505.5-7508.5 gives 0.5122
